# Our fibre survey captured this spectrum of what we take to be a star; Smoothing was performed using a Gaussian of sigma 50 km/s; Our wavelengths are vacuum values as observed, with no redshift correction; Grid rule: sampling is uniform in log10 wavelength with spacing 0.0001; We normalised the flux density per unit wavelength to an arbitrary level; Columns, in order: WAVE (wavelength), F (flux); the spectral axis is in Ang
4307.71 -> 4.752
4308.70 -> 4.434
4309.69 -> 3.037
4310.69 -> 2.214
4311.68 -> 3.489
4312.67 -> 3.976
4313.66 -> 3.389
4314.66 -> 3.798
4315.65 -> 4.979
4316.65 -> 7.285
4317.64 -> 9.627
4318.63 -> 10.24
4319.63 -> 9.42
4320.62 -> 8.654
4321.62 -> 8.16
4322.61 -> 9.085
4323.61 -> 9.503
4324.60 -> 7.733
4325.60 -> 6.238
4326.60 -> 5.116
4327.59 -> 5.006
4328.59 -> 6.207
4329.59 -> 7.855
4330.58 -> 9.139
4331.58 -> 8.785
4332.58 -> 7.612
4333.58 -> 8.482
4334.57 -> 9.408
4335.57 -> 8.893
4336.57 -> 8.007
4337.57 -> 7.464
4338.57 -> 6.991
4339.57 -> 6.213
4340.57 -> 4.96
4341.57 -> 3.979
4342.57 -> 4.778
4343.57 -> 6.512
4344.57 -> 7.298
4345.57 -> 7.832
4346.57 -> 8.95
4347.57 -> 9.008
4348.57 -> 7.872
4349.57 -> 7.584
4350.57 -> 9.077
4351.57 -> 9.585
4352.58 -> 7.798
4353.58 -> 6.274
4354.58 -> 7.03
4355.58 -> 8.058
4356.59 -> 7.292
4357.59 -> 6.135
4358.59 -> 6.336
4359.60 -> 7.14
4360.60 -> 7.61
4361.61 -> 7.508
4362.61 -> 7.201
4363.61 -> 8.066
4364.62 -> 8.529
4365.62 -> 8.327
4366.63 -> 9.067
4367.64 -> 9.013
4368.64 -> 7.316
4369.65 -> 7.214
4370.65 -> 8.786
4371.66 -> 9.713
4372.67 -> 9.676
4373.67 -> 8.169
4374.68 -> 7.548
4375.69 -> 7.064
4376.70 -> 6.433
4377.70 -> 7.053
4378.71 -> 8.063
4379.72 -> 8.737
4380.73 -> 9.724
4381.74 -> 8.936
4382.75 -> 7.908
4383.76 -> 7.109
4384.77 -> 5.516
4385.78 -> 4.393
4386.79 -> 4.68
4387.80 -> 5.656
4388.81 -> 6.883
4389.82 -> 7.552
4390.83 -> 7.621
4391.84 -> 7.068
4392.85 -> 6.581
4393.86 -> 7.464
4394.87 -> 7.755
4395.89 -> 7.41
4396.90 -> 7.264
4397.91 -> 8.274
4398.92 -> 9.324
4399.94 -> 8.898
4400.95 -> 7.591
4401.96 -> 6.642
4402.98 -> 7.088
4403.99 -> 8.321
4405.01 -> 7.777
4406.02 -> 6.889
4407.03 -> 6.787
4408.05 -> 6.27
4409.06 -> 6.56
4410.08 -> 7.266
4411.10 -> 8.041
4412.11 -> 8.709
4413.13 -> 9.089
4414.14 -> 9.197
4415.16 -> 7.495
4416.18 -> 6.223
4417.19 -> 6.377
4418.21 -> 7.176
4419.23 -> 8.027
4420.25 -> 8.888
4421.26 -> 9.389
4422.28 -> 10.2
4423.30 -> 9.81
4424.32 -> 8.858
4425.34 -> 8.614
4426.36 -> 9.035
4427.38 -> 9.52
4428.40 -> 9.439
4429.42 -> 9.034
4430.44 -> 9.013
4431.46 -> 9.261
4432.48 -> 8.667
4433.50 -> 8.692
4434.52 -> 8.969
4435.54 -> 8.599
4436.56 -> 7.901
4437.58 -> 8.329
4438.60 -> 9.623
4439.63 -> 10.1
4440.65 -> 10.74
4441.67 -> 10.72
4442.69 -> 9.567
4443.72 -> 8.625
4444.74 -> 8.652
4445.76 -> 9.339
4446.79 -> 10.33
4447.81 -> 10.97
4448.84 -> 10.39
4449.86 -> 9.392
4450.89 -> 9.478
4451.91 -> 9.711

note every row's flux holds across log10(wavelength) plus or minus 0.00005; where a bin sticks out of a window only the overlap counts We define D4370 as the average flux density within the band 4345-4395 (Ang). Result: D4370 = 7.64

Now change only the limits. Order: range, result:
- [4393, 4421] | 7.66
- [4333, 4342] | 7.18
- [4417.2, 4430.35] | 8.9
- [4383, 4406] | 7.14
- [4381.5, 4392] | 6.6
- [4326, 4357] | 7.39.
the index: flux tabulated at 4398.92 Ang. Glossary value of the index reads 9.324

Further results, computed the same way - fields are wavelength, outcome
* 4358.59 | 6.336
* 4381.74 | 8.936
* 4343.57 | 6.512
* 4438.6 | 9.623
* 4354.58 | 7.03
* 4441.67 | 10.72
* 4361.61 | 7.508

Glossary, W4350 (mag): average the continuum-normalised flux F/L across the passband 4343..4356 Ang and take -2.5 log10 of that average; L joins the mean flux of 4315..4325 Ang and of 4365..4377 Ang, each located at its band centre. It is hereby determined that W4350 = 0.05 mag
